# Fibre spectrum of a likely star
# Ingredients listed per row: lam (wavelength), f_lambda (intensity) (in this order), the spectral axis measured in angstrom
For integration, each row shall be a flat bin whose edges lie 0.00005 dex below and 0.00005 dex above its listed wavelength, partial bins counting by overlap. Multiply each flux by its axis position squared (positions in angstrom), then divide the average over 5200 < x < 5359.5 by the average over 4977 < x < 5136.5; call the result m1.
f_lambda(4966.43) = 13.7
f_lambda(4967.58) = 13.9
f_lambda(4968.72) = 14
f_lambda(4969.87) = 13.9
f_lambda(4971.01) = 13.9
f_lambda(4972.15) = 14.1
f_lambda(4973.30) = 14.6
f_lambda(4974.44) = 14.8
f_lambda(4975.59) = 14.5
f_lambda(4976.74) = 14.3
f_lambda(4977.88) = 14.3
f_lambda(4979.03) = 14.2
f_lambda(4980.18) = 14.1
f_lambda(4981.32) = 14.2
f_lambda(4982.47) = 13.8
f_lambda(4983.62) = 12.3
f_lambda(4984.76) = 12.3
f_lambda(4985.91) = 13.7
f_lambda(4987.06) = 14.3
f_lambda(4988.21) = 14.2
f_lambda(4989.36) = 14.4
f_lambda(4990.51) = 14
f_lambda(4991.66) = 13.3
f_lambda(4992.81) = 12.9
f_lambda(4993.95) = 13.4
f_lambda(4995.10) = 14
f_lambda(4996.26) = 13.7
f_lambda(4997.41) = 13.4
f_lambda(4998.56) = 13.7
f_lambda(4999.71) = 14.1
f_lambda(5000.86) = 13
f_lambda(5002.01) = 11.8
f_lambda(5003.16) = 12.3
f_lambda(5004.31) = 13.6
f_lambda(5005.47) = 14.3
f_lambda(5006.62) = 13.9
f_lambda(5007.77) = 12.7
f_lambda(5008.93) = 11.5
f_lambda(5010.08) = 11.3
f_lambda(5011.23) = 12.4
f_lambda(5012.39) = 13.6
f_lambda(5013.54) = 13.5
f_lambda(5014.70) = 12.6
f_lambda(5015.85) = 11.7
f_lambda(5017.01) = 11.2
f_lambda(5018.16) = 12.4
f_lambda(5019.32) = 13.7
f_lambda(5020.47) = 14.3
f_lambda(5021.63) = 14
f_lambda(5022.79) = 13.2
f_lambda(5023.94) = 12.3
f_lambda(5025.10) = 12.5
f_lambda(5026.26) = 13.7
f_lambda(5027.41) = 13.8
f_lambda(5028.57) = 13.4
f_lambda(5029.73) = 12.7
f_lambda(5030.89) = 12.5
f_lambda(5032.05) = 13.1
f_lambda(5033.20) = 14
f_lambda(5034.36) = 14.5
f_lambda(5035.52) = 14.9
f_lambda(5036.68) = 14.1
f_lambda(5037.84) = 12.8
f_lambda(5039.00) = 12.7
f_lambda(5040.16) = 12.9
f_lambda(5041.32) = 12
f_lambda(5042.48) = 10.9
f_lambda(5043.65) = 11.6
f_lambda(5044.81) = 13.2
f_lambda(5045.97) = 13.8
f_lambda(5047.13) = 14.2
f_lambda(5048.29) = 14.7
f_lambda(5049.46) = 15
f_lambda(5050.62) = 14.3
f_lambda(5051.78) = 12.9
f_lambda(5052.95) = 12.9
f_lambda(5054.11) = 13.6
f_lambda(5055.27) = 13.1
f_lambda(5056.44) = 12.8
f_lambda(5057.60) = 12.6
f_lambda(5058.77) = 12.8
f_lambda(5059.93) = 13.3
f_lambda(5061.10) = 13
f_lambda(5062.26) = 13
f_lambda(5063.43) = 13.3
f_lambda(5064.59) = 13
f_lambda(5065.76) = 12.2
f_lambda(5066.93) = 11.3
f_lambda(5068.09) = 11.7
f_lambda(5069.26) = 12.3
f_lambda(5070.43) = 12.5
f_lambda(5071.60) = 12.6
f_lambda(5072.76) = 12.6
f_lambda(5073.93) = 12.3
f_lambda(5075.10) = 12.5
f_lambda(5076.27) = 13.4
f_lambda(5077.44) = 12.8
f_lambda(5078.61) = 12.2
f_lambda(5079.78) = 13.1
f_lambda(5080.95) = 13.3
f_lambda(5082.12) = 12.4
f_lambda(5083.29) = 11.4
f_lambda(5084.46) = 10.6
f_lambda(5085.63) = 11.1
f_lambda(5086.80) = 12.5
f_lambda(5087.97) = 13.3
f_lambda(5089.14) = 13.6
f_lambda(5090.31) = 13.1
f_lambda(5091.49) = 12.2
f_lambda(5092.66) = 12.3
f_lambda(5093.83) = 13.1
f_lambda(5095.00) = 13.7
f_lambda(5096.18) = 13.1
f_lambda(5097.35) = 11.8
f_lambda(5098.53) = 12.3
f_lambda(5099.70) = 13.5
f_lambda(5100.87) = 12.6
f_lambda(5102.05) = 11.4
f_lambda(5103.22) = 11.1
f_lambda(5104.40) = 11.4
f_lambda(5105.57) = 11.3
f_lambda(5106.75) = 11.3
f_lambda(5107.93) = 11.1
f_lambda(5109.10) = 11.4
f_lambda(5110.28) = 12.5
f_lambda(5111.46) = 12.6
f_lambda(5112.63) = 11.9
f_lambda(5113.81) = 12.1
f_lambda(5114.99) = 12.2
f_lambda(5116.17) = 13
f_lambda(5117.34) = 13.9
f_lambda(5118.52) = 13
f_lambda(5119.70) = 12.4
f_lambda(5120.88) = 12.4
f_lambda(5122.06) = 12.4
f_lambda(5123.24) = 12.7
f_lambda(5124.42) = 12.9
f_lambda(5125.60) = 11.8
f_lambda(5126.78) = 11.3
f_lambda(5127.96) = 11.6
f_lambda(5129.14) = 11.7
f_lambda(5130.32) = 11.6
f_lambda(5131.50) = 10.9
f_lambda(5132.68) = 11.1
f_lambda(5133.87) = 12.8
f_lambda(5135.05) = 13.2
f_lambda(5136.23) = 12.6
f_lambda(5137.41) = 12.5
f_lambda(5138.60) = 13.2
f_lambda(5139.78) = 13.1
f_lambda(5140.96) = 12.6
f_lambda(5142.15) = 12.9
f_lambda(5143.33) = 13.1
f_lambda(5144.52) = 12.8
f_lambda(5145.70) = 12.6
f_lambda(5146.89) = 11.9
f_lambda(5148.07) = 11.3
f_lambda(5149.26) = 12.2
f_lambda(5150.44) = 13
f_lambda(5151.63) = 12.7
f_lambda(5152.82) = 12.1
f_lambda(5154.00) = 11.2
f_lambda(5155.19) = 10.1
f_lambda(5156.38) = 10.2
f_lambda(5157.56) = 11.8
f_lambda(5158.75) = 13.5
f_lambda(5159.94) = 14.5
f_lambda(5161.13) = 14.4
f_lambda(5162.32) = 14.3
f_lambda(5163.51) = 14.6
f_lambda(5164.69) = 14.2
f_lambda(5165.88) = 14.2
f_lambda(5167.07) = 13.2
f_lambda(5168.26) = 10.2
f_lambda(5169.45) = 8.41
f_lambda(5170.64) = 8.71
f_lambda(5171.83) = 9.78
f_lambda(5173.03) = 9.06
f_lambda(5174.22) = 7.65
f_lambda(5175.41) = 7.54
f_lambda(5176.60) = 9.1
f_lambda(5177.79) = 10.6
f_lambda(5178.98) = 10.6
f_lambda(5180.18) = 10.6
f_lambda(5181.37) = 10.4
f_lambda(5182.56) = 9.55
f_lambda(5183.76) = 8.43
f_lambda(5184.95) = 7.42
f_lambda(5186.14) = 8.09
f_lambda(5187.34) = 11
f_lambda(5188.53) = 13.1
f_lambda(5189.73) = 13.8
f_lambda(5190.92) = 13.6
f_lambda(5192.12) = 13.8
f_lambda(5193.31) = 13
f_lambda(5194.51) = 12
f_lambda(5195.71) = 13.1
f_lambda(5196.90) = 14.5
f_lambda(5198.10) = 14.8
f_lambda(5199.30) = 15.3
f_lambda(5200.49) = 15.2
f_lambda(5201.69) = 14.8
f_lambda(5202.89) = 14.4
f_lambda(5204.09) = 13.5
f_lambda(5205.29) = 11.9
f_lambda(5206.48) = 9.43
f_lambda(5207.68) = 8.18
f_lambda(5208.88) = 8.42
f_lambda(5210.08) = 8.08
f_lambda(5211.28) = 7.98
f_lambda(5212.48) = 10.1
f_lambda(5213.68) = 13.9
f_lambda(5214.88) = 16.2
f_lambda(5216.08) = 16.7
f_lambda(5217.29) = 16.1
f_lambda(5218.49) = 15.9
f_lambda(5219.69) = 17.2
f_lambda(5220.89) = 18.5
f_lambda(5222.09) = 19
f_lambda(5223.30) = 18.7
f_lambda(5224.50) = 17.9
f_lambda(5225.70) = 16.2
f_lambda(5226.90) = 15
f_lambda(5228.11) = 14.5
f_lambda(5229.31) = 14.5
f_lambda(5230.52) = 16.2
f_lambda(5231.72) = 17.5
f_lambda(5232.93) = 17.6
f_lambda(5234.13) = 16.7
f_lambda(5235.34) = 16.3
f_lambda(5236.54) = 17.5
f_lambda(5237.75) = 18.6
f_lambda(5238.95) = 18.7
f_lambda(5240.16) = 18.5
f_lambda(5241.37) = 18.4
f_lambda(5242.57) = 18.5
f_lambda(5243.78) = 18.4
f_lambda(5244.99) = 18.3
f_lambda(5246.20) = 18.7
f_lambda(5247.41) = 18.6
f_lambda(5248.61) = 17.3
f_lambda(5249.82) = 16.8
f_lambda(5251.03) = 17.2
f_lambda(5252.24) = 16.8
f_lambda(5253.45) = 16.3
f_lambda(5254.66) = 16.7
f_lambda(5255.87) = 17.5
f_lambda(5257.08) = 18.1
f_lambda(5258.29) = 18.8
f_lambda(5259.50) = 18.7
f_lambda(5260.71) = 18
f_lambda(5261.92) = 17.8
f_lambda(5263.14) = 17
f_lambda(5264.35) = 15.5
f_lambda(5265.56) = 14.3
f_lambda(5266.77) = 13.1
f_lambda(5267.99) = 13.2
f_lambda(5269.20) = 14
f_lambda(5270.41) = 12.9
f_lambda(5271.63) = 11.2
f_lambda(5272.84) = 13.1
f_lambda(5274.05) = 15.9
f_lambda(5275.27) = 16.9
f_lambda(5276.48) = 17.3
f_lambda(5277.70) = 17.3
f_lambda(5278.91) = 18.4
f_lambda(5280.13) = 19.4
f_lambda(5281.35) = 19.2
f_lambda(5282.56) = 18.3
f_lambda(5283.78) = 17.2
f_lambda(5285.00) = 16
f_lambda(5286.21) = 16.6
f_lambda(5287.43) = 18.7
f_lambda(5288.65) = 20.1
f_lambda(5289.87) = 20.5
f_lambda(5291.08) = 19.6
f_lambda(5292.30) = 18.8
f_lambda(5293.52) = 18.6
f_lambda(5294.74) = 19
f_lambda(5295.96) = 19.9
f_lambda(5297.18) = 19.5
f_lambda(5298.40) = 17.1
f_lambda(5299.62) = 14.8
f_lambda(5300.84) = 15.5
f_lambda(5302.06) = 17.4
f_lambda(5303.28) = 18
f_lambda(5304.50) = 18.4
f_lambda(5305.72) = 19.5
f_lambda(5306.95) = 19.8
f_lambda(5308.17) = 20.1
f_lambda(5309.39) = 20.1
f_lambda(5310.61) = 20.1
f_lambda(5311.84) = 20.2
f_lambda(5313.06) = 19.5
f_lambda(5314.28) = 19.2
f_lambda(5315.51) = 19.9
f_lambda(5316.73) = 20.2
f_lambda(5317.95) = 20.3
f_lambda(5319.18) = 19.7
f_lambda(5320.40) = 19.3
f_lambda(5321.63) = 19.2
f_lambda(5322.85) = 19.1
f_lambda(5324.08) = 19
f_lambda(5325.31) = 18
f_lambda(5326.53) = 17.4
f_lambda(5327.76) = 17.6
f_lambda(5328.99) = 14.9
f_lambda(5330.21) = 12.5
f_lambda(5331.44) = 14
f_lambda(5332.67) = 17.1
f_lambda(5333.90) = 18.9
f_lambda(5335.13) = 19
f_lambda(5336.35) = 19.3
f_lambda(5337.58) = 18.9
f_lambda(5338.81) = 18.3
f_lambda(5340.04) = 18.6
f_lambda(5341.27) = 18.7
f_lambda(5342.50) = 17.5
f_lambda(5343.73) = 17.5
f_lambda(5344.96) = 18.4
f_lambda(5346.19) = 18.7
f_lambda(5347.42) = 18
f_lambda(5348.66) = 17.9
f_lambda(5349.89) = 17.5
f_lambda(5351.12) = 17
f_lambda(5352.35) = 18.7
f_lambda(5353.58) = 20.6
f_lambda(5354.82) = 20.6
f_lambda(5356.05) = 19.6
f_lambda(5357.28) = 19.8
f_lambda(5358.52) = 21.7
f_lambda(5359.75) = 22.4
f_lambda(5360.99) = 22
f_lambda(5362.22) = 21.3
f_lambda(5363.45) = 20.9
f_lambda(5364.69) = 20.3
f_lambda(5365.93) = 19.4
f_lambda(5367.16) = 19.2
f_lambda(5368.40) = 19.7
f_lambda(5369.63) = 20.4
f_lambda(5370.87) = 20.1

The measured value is 1.46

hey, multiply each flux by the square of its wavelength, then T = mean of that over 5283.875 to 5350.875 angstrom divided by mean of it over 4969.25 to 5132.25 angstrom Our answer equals 1.58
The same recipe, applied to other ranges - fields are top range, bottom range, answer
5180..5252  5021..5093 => 1.21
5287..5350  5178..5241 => 1.38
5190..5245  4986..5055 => 1.23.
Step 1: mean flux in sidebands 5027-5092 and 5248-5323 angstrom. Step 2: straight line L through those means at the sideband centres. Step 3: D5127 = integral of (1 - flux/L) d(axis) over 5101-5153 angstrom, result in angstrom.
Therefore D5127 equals 7.7 angstrom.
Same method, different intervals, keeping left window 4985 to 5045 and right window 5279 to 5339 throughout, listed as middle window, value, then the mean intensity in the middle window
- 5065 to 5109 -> 6.5 angstrom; 12.3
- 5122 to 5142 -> 3.9 angstrom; 12.2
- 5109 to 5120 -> 1.8 angstrom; 12.6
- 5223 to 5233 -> 0.4 angstrom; 16.3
